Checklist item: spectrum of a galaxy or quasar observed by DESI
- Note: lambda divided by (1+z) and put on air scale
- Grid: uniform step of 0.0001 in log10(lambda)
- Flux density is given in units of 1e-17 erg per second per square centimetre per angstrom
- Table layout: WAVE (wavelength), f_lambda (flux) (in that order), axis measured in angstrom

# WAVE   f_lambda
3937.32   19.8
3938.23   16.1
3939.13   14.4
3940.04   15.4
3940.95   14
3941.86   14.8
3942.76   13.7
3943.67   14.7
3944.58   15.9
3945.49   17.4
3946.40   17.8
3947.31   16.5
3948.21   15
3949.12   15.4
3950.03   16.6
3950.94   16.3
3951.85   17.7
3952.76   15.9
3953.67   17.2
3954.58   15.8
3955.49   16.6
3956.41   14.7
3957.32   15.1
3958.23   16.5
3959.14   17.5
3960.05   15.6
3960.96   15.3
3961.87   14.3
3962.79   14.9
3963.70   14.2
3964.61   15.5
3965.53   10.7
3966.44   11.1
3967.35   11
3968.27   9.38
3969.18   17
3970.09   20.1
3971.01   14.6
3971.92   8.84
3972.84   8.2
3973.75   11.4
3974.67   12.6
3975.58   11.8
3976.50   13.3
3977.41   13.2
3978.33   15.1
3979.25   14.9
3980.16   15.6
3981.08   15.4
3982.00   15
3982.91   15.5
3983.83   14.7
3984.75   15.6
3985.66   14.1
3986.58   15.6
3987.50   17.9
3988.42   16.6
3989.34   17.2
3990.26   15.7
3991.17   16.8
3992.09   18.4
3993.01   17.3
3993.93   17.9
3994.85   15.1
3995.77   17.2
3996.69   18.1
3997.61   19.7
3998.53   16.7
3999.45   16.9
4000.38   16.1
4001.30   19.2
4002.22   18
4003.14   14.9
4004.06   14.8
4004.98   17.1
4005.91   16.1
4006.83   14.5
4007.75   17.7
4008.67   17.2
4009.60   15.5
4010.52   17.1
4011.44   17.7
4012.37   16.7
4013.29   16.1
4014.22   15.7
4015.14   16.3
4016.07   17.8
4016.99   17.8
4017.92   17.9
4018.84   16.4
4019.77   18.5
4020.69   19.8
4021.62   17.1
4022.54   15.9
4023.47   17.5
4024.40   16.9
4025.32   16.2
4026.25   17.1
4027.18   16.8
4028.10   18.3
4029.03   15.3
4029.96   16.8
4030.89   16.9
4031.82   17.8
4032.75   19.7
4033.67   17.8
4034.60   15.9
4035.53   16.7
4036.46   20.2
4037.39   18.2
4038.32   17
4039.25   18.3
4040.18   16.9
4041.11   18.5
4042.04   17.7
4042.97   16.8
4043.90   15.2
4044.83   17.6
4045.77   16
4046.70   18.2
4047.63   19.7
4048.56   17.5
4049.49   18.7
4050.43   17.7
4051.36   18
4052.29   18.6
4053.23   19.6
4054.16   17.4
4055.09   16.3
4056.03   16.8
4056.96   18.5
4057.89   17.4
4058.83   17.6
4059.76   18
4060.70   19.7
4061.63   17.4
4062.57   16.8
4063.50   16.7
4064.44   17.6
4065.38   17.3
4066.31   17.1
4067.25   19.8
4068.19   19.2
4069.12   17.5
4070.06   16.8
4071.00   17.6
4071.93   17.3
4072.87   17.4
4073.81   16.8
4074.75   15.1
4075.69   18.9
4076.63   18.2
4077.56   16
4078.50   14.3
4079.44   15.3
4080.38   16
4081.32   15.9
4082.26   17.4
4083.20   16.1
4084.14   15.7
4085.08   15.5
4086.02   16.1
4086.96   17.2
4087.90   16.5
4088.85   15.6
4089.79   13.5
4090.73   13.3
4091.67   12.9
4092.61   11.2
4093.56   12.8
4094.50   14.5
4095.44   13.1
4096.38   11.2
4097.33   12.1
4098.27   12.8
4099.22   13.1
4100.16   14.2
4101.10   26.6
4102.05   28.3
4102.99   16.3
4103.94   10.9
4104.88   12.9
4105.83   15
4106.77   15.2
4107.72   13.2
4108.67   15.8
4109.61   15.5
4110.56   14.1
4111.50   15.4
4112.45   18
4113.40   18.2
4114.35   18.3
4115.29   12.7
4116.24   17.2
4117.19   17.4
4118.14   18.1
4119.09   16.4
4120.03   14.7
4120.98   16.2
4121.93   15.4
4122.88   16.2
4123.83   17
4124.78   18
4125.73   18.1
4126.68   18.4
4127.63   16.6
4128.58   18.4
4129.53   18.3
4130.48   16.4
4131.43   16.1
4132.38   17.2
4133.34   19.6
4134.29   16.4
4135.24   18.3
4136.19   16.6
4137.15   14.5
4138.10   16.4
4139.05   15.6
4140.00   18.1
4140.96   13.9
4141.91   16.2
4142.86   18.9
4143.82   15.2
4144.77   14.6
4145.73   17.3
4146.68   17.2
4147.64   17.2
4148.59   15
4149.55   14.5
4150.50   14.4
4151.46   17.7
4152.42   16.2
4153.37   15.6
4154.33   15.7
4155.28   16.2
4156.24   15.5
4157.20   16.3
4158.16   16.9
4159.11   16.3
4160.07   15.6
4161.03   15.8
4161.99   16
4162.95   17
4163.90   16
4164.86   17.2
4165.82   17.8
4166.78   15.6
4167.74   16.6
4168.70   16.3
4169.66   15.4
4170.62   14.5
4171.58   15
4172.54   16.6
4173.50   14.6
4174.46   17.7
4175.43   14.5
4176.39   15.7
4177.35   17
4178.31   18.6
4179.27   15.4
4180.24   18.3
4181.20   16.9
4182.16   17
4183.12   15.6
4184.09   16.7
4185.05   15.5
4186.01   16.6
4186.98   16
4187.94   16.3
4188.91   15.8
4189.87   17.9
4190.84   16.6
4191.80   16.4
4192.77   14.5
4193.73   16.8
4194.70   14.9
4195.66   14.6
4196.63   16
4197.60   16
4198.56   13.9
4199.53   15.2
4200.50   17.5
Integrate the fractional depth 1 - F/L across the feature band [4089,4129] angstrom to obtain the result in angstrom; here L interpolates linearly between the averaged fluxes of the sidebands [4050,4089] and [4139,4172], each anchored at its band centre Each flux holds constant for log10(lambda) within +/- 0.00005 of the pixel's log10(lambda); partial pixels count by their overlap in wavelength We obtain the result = 2.3 angstrom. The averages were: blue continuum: 17.2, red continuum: 16.1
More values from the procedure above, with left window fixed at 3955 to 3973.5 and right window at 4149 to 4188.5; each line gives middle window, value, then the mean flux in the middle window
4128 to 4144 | -1.0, 16.9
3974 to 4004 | -3.5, 16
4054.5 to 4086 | -4.0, 17.1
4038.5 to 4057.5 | -3.6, 17.7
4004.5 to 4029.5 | -4.0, 16.9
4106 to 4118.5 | -0.4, 16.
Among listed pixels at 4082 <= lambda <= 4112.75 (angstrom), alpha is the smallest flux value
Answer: 10.9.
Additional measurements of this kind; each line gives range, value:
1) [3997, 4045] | 14.5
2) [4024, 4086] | 14.3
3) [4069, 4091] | 13.3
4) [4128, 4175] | 13.9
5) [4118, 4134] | 14.7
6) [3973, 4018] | 11.4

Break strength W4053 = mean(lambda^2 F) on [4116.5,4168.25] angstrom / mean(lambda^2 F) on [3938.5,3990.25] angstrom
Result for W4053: 1.22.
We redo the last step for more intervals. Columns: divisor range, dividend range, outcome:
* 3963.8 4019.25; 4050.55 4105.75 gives 1.10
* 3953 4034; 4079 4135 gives 1.06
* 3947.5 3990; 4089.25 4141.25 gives 1.17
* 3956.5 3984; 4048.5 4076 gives 1.33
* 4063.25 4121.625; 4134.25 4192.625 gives 1.05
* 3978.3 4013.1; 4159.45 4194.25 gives 1.08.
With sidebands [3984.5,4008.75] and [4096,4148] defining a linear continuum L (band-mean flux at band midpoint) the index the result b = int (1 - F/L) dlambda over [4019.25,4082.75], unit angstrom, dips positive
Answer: -3.1 angstrom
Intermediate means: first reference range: 16.8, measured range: 17.4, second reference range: 16.4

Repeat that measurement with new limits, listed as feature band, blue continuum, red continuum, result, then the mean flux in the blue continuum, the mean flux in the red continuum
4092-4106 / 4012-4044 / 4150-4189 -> 1.5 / 17.3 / 16.2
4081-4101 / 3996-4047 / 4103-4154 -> 2.4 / 17.2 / 16.2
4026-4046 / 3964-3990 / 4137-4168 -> -3.6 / 14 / 16.2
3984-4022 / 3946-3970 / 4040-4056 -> -1.0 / 15.2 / 17.7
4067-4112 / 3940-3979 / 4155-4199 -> -0.6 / 14.6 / 16.1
